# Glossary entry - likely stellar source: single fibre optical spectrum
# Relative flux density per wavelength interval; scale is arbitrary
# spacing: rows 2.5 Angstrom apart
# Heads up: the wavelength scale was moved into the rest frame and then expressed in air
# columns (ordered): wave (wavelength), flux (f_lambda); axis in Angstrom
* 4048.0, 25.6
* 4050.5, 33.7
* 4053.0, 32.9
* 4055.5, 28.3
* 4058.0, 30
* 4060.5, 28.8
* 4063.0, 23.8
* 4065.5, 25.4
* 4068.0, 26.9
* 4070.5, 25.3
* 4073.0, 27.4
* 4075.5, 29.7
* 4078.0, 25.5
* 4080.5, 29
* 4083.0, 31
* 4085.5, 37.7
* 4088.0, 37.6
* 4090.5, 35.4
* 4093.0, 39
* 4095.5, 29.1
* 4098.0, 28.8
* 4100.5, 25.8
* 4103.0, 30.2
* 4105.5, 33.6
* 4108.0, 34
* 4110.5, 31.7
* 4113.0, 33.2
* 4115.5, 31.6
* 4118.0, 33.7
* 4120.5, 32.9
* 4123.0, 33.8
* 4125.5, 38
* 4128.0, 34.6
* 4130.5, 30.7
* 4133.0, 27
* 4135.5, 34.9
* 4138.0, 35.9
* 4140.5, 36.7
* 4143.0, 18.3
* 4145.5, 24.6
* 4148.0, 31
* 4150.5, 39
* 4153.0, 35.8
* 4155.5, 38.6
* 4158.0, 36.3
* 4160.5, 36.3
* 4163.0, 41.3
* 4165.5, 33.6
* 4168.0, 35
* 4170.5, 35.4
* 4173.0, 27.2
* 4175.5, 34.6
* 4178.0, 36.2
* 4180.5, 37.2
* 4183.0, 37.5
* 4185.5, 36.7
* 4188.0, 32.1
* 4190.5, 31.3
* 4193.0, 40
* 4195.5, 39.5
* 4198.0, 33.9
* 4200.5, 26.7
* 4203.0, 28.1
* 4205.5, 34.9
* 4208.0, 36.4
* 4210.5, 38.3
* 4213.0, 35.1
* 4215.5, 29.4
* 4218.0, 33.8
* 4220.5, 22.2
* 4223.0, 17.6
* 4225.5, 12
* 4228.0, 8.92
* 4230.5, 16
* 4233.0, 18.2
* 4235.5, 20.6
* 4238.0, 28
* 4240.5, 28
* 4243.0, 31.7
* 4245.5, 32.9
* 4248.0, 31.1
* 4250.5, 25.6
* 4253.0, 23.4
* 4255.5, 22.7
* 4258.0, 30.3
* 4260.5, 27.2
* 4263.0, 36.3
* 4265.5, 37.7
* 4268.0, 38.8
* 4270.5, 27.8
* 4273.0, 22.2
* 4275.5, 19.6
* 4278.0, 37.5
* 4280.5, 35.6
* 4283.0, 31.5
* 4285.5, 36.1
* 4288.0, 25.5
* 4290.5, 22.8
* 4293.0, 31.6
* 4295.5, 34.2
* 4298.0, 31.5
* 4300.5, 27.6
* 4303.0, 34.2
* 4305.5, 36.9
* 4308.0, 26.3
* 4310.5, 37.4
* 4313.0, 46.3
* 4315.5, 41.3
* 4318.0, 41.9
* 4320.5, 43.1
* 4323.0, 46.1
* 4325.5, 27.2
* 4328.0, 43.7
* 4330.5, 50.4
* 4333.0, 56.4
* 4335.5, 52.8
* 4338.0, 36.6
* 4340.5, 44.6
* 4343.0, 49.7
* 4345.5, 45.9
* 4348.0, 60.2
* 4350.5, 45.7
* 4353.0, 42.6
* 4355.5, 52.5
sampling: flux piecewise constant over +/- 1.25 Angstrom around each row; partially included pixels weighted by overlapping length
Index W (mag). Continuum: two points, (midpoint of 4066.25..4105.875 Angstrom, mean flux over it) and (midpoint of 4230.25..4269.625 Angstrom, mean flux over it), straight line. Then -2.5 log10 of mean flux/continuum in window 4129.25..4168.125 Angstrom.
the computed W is -0.13 mag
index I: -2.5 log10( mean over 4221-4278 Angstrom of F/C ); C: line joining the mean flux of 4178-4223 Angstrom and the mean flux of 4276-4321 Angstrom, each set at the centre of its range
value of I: 0.30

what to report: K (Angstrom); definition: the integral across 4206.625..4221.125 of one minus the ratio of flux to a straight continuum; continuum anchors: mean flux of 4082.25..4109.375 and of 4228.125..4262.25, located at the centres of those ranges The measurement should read -3.21 Angstrom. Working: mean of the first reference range 33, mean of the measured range 33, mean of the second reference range 25.4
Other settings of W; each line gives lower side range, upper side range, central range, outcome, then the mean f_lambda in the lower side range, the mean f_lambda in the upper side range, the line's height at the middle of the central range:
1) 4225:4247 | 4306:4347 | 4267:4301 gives 0.10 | 22.3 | 43.1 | 33.3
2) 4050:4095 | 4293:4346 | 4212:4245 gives 0.49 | 30.3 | 40.4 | 36.7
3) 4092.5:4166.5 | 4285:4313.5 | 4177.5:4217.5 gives -0.06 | 32.9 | 32.1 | 32.6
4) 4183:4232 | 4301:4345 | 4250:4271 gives 0.16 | 29.3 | 41.9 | 35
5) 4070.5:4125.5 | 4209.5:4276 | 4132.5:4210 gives -0.17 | 31.9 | 26.5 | 29.2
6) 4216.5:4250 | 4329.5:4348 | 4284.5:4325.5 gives 0.17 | 23.3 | 48.8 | 40.7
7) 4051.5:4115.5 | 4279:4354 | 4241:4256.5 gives 0.30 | 30.4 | 39.5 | 36.9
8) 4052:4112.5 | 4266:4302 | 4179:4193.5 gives -0.17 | 30.3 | 30.3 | 30.3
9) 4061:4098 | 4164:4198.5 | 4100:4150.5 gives 0.02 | 30.1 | 35.1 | 32.4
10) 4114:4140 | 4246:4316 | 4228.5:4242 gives 0.42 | 33.4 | 31.3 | 31.9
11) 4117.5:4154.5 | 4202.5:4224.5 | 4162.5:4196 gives -0.13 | 32.5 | 30.5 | 31.4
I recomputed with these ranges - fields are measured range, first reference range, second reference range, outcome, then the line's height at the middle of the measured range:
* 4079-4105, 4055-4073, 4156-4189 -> -0.115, 29.1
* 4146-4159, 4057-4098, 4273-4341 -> -0.105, 32.2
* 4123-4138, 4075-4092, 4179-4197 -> 0.027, 34.2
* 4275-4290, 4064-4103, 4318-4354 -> 0.341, 42.6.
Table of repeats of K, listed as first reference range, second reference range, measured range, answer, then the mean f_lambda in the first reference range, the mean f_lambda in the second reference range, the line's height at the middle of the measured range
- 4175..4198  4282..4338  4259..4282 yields 3.5 Angstrom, 36.1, 37.5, 37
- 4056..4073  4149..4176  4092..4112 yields -0.8 Angstrom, 26.8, 35.7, 30.2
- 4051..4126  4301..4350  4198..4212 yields 1.5 Angstrom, 31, 43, 36.9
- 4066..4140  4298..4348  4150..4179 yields -0.9 Angstrom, 31.8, 41.7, 34.6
